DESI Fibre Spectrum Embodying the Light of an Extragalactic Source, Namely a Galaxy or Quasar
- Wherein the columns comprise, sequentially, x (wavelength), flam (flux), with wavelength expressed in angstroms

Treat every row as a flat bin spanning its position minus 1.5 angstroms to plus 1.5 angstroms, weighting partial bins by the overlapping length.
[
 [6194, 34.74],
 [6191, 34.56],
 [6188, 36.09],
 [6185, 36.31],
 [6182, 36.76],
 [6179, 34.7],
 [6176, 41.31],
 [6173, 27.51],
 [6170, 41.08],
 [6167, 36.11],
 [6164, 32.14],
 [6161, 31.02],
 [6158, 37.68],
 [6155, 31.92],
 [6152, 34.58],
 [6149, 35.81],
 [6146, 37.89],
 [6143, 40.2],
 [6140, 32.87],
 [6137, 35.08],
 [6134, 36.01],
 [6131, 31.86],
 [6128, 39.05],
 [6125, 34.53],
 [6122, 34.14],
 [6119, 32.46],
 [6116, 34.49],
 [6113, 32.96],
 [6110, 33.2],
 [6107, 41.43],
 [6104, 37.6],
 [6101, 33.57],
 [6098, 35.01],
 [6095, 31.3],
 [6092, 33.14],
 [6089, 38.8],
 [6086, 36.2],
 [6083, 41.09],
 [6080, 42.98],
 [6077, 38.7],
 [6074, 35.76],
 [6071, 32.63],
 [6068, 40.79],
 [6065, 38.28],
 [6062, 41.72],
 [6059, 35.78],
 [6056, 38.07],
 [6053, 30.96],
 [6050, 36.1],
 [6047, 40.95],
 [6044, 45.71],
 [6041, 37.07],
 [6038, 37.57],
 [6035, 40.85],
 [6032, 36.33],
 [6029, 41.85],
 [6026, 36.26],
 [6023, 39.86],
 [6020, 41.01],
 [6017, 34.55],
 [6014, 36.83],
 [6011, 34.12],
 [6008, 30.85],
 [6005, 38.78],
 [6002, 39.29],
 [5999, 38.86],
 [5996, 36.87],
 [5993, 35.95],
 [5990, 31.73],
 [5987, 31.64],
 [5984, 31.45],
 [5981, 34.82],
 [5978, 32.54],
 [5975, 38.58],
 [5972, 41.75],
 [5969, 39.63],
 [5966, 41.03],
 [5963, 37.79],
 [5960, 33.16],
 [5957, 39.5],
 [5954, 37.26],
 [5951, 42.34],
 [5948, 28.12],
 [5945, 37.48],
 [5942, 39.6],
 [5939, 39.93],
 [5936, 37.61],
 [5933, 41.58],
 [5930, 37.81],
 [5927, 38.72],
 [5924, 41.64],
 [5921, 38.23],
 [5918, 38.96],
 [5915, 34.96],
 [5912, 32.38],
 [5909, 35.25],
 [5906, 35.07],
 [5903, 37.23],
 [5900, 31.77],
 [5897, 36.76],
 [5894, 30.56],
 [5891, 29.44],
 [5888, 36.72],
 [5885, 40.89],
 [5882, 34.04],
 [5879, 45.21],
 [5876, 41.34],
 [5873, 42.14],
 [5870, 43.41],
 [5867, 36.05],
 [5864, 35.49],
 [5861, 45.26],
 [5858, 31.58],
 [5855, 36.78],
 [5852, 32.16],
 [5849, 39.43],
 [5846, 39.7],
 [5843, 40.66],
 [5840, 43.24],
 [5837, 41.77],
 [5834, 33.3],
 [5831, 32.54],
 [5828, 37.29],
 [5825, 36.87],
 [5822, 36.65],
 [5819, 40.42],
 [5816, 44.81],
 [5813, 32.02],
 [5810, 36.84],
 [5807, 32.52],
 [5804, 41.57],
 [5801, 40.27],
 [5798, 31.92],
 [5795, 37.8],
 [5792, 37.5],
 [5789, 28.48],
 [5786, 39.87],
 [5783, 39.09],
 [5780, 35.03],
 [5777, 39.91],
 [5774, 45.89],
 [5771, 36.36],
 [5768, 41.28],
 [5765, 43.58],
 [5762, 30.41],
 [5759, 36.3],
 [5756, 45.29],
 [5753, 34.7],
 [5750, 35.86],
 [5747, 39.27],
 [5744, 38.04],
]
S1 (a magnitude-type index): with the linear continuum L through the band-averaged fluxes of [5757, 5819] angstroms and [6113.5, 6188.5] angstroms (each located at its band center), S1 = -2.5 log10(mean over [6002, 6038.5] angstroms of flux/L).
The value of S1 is -0.04 mag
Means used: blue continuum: 37.7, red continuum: 35.2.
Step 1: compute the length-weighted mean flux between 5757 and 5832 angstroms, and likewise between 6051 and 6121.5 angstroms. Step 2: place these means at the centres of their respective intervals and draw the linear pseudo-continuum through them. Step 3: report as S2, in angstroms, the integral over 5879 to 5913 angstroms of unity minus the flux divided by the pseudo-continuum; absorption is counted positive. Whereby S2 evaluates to 1.9 angstroms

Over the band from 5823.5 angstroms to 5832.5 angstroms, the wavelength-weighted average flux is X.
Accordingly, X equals 35.6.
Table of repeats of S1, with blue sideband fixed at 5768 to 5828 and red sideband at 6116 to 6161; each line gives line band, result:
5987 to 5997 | 0.060 mag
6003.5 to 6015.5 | 0.029 mag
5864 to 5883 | -0.086 mag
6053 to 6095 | -0.057 mag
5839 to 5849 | -0.098 mag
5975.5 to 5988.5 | 0.101 mag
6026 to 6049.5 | -0.108 mag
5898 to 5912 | 0.068 mag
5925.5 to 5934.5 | -0.077 mag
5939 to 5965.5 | -0.021 mag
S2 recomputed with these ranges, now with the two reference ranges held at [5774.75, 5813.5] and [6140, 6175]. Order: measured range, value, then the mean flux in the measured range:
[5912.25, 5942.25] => -2.09 angstroms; 38.6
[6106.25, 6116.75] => 0.03 angstroms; 35.2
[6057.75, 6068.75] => -1.12 angstroms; 39.1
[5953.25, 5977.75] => -1.64 angstroms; 38.3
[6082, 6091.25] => -0.71 angstroms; 38.1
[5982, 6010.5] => 0.62 angstroms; 35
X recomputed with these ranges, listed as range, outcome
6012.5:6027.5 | 37.7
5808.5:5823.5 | 38.1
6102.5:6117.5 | 35.9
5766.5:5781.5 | 39.7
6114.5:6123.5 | 33.7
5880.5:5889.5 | 37.2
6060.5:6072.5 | 38.4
